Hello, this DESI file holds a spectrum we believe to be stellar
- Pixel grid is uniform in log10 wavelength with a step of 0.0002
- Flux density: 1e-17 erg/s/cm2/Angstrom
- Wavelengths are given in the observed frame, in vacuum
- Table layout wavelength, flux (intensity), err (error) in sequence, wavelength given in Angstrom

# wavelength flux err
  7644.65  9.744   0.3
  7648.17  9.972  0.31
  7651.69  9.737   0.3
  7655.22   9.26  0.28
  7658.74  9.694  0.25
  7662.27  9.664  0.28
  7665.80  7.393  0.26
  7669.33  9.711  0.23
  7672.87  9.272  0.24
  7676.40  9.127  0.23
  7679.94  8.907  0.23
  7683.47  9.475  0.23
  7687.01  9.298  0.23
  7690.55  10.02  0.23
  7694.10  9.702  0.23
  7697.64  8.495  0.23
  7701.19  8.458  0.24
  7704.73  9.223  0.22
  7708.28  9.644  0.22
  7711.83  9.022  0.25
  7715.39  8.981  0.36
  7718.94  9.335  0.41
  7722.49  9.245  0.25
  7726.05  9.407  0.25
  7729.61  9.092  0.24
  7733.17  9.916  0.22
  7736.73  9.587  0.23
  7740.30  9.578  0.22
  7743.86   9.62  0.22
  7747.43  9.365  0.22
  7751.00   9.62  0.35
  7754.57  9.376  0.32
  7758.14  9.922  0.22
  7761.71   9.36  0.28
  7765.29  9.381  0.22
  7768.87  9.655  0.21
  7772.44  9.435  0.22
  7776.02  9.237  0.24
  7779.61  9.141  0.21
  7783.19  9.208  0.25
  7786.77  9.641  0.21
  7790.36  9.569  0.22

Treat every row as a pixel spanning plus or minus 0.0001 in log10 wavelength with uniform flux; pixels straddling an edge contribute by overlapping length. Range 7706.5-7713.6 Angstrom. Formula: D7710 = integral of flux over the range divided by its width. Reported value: 9.33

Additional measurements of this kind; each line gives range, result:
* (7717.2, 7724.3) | 9.29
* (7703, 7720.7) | 9.24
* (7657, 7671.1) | 9.11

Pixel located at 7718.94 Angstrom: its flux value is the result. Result 9.335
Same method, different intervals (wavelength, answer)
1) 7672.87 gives 9.272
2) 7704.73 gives 9.223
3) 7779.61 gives 9.141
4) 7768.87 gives 9.655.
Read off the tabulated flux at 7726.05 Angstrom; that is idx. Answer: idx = 9.407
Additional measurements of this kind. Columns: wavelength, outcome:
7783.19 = 9.208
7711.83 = 9.022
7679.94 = 8.907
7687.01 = 9.298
